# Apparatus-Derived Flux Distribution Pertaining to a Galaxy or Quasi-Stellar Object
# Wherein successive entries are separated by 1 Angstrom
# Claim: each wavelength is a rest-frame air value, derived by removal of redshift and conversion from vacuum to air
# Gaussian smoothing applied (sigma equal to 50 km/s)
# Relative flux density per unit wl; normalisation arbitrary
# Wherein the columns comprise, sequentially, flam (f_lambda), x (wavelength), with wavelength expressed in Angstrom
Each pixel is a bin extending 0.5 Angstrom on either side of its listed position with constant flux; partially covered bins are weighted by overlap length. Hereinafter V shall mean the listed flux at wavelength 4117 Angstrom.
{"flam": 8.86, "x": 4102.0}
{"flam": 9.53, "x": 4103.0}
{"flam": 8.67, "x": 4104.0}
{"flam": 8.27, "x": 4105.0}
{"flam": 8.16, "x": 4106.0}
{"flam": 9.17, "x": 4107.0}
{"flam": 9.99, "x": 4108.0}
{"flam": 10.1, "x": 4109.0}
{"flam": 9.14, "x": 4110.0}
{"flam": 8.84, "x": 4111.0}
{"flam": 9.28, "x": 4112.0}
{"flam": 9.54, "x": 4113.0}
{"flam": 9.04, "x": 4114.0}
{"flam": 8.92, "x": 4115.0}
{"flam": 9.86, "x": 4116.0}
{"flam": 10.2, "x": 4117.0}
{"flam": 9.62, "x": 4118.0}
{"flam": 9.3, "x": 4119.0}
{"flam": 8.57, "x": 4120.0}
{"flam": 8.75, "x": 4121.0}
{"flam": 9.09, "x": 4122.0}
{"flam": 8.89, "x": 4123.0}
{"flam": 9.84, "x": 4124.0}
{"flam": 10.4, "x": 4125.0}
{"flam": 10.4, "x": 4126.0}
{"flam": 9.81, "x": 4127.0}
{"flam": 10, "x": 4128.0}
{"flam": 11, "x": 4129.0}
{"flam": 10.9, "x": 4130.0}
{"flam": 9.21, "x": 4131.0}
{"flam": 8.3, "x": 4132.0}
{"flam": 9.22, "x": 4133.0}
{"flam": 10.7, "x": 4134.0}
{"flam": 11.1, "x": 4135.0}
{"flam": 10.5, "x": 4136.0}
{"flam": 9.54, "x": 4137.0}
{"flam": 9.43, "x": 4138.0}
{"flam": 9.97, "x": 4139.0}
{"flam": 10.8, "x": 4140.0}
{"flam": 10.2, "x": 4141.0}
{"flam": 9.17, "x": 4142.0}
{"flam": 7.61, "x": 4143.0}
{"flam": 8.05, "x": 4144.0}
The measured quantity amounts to 10.2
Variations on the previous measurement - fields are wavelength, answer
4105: 8.27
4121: 8.75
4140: 10.8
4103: 9.53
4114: 9.04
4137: 9.54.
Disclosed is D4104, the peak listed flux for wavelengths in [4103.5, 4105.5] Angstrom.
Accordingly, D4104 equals 8.67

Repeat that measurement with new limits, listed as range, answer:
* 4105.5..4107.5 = 9.17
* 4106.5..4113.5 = 10.1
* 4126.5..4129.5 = 11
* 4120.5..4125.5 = 10.4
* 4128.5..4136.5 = 11.1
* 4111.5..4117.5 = 10.2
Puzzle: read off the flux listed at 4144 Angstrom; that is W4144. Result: 8.05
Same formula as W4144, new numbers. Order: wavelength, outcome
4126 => 10.4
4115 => 8.92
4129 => 11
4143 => 7.61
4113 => 9.54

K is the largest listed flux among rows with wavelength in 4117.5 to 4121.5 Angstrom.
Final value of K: 9.62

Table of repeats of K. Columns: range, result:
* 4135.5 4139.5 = 10.5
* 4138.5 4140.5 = 10.8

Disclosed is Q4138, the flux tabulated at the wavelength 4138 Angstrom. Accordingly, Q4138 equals 9.43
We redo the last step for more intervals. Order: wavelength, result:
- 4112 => 9.28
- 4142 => 9.17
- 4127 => 9.81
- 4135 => 11.1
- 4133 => 9.22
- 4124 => 9.84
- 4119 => 9.3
